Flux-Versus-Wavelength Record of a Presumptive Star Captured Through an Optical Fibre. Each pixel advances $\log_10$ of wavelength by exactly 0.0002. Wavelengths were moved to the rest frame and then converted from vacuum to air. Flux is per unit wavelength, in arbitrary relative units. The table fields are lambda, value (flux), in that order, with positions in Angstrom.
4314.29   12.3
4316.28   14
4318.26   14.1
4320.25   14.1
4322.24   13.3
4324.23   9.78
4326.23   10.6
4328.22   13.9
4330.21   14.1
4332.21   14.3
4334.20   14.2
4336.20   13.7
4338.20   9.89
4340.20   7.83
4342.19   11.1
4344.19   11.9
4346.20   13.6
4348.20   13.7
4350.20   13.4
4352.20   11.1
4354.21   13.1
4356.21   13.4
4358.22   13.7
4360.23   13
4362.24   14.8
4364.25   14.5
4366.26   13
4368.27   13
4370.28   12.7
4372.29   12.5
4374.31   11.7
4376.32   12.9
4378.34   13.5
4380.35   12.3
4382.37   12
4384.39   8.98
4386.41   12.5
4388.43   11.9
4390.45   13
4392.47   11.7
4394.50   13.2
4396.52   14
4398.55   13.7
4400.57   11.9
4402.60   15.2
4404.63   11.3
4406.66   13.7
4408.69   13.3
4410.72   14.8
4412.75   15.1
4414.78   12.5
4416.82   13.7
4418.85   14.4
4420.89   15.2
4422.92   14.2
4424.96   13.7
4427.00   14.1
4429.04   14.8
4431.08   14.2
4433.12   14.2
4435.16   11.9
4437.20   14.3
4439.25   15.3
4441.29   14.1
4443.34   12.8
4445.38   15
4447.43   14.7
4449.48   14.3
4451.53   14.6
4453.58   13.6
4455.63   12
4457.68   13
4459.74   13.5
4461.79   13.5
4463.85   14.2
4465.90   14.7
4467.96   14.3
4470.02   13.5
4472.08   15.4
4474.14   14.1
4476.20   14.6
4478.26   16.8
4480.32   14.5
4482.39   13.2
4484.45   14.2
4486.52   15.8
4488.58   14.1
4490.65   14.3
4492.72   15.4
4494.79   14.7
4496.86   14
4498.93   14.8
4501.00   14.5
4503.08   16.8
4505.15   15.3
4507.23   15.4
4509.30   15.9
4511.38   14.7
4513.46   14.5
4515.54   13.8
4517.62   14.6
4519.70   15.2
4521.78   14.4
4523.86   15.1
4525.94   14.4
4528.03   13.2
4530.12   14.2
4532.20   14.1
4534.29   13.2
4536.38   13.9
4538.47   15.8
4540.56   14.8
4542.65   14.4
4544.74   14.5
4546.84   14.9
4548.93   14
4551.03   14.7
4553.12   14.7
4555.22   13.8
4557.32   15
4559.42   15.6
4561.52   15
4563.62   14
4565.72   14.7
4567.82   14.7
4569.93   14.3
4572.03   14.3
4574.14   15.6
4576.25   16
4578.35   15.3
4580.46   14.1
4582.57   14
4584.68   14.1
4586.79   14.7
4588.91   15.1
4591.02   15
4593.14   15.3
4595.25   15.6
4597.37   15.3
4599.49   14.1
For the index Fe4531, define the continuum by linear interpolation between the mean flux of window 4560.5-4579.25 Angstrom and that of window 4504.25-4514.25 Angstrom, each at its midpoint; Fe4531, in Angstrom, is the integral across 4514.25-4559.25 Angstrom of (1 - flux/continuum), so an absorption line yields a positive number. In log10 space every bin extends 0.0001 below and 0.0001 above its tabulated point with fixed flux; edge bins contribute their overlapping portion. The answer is 1.8 Angstrom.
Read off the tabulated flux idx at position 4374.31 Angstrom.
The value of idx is 11.7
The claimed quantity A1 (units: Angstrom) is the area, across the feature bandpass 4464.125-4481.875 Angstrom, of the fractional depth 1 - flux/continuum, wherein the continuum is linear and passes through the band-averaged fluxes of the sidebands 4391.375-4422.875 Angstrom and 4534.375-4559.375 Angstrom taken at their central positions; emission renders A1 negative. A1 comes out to -0.8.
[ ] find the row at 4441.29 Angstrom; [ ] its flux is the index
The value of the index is 14.1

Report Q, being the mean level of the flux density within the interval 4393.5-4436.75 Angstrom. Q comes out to 13.8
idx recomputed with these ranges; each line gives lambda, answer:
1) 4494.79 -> 14.7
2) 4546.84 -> 14.9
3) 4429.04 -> 14.8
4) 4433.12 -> 14.2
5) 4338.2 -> 9.89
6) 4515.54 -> 13.8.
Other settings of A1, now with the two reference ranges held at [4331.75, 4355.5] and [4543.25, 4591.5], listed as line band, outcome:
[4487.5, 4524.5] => -2.18 Angstrom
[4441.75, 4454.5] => -0.72 Angstrom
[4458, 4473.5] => -0.57 Angstrom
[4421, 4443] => -1.41 Angstrom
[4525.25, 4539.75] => 0.20 Angstrom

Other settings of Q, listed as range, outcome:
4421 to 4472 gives 14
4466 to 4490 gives 14.6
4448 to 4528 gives 14.5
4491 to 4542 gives 14.7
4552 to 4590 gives 14.7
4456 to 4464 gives 13.3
